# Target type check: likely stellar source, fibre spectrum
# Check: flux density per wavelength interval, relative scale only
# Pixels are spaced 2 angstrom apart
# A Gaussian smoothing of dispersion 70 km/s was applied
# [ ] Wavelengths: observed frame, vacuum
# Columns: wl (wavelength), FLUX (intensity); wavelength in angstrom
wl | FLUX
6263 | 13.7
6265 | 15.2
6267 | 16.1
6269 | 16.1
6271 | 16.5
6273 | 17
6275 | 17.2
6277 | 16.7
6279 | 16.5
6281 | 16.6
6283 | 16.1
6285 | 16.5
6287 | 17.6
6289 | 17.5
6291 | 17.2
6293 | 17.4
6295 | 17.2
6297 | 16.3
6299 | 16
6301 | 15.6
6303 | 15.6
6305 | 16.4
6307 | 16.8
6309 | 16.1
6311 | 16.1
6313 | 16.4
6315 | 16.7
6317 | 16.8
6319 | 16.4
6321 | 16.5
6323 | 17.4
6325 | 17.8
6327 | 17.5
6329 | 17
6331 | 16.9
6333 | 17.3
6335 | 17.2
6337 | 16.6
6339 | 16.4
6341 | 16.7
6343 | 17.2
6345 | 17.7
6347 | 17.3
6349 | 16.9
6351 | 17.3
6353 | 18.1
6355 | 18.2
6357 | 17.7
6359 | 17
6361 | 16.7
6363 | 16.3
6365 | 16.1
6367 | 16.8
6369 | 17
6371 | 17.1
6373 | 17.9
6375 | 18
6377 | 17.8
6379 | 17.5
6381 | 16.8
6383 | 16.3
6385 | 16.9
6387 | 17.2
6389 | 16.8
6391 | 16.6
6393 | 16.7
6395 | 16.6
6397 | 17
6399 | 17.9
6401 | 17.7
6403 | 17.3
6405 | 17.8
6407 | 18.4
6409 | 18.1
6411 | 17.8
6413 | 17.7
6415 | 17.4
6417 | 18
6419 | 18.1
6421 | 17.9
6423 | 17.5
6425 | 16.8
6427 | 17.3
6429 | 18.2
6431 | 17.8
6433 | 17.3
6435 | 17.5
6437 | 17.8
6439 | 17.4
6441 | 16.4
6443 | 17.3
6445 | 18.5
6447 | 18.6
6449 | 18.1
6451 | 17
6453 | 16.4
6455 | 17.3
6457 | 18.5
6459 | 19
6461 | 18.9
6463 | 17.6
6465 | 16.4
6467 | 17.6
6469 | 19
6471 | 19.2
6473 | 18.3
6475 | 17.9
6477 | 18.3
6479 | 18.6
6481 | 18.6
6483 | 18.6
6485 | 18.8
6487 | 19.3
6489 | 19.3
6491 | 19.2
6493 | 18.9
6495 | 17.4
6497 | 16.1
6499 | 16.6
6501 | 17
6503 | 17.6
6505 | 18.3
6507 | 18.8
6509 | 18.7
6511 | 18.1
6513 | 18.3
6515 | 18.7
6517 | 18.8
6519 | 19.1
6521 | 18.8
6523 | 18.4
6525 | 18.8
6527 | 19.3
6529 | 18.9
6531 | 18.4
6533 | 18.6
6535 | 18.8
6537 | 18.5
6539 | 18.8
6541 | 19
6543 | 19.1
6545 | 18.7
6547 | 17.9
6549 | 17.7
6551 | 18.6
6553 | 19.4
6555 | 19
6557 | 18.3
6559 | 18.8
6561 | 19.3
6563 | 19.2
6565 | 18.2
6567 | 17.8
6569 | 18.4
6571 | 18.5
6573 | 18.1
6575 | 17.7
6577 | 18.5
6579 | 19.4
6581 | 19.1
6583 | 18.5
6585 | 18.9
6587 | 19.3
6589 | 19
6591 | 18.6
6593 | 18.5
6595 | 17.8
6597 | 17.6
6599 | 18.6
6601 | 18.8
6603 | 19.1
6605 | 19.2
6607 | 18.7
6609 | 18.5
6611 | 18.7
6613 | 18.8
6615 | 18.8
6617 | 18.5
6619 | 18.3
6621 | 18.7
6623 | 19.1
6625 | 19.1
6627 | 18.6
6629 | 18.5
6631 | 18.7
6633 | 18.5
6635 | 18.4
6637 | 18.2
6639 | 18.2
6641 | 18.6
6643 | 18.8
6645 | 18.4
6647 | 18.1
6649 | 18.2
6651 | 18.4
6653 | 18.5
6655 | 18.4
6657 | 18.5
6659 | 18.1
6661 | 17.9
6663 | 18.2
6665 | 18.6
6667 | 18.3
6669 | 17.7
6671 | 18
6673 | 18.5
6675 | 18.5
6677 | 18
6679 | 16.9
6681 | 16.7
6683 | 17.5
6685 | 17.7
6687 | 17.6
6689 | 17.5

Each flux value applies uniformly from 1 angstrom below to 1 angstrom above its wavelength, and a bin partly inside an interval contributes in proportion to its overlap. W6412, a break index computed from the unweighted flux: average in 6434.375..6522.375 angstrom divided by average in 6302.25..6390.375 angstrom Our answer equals 1.07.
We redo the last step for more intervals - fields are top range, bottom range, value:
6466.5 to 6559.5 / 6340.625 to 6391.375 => 1.08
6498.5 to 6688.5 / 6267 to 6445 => 1.08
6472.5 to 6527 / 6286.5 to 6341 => 1.10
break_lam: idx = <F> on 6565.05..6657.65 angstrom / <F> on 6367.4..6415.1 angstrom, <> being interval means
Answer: 1.07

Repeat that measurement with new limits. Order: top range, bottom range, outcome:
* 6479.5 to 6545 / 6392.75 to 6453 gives 1.05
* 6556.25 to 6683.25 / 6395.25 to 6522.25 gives 1.03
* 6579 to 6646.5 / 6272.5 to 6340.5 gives 1.11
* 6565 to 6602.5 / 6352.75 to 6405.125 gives 1.08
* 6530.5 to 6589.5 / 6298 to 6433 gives 1.09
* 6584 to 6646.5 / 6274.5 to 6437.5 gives 1.09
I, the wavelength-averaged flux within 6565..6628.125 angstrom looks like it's 18.6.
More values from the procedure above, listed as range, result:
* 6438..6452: 17.6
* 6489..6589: 18.5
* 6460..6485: 18.3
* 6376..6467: 17.5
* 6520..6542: 18.8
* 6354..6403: 17.1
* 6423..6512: 18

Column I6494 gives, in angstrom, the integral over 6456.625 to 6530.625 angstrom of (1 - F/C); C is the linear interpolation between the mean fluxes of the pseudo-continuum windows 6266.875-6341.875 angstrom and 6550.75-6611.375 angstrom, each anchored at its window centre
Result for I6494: -1.37 angstrom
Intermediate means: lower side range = 16.7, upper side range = 18.6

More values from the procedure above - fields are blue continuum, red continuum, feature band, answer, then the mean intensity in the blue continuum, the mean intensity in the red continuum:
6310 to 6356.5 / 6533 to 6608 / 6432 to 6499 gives -0.3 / 17.1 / 18.6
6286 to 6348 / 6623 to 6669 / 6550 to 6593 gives -1.5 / 16.8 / 18.4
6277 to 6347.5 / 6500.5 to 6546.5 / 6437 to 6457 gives 0.5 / 16.8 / 18.6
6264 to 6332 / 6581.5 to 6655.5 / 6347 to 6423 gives -0.7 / 16.6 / 18.6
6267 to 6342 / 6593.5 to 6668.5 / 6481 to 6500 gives -0.6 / 16.7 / 18.5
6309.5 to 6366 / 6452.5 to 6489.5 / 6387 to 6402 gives 0.4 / 17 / 18.3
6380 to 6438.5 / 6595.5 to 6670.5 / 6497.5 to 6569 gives -2.0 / 17.4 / 18.5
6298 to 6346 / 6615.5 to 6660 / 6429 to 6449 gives -0.3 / 16.7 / 18.5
